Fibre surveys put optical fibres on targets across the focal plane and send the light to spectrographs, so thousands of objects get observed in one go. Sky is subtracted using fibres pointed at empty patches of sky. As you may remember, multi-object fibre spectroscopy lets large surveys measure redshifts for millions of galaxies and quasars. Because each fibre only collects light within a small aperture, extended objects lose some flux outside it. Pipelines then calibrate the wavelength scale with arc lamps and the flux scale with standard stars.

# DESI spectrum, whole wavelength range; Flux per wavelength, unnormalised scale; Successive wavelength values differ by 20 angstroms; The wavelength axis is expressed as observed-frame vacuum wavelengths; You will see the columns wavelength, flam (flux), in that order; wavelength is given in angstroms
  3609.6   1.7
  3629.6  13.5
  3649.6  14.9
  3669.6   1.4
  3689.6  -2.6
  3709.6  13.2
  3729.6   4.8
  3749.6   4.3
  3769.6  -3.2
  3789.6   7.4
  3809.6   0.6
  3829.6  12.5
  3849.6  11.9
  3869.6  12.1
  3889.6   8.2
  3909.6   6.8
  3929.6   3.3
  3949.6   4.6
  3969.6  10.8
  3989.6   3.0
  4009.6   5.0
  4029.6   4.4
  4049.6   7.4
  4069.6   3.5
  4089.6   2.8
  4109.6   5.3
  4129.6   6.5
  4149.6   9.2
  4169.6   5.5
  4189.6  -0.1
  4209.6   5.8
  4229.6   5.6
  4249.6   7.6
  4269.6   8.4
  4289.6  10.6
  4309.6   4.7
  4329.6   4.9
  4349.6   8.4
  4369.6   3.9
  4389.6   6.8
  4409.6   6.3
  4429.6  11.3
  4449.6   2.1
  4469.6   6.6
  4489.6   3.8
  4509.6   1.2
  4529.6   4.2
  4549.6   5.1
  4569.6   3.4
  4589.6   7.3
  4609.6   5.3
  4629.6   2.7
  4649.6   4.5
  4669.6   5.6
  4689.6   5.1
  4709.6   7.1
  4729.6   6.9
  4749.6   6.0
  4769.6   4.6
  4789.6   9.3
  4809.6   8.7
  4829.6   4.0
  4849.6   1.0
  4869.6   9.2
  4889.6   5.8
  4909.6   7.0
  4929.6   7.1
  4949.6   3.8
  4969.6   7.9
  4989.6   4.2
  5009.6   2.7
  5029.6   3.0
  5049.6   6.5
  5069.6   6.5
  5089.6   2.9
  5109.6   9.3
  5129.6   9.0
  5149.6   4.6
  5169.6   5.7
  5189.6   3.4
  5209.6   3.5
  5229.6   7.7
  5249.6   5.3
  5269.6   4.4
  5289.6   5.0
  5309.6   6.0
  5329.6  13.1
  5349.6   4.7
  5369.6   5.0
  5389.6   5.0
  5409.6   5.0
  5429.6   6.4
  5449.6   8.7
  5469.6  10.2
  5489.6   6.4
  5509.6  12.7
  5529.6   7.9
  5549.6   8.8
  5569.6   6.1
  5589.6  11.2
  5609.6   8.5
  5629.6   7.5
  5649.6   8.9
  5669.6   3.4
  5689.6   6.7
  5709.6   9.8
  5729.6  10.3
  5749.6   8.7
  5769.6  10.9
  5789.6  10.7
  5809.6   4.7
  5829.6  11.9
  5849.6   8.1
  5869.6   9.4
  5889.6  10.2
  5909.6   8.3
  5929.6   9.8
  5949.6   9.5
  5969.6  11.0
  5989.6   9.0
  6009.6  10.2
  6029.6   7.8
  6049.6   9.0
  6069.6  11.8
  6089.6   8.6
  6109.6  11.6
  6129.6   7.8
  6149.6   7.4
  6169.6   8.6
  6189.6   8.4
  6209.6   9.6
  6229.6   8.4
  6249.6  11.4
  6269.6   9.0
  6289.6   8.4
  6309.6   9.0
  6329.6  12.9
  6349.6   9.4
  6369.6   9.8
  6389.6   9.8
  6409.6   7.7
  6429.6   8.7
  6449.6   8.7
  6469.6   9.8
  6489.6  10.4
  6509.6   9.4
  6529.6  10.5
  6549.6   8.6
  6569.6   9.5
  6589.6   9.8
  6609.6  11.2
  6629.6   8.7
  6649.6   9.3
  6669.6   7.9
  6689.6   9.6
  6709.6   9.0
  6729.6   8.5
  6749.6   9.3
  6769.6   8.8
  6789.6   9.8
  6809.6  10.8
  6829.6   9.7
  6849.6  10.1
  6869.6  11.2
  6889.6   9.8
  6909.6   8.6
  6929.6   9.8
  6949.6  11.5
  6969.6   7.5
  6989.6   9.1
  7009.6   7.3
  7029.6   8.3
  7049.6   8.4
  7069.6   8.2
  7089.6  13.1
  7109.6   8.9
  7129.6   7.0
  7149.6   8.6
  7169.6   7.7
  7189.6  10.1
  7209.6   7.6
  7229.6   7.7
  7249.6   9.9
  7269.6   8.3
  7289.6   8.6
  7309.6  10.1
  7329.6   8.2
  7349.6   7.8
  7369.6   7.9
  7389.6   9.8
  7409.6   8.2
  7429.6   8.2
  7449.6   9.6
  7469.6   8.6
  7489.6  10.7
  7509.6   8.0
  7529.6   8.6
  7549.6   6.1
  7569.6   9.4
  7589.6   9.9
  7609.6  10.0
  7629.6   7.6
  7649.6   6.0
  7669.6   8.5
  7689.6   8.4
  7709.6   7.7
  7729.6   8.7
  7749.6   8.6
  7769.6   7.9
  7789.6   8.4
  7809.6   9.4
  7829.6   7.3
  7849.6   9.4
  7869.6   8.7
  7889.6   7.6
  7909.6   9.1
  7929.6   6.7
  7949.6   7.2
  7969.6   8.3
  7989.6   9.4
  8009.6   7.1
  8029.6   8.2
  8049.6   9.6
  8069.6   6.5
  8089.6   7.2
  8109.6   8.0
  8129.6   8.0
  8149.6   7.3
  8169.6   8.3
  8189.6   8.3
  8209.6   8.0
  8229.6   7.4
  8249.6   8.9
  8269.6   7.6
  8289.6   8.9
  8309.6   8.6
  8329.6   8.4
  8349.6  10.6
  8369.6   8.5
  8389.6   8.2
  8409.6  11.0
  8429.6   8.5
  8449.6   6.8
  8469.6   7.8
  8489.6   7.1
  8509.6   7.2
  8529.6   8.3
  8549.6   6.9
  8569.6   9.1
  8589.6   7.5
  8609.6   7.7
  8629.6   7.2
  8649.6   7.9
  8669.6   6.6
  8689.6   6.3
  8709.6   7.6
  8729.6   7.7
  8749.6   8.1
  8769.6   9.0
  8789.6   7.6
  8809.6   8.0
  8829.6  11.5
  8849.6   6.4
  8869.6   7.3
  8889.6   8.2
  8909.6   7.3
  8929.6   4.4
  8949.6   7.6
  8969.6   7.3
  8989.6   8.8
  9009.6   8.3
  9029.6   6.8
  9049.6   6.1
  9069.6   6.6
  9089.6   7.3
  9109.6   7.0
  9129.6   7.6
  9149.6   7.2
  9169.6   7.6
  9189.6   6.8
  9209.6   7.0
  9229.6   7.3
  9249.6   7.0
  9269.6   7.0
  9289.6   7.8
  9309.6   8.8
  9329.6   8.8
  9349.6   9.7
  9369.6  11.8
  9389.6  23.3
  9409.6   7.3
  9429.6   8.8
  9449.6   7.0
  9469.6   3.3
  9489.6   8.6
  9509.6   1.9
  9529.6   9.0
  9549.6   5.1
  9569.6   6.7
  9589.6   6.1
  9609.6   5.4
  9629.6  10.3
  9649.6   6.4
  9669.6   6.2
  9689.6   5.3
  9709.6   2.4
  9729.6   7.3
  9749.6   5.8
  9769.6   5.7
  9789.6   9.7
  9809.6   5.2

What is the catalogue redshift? 0.431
